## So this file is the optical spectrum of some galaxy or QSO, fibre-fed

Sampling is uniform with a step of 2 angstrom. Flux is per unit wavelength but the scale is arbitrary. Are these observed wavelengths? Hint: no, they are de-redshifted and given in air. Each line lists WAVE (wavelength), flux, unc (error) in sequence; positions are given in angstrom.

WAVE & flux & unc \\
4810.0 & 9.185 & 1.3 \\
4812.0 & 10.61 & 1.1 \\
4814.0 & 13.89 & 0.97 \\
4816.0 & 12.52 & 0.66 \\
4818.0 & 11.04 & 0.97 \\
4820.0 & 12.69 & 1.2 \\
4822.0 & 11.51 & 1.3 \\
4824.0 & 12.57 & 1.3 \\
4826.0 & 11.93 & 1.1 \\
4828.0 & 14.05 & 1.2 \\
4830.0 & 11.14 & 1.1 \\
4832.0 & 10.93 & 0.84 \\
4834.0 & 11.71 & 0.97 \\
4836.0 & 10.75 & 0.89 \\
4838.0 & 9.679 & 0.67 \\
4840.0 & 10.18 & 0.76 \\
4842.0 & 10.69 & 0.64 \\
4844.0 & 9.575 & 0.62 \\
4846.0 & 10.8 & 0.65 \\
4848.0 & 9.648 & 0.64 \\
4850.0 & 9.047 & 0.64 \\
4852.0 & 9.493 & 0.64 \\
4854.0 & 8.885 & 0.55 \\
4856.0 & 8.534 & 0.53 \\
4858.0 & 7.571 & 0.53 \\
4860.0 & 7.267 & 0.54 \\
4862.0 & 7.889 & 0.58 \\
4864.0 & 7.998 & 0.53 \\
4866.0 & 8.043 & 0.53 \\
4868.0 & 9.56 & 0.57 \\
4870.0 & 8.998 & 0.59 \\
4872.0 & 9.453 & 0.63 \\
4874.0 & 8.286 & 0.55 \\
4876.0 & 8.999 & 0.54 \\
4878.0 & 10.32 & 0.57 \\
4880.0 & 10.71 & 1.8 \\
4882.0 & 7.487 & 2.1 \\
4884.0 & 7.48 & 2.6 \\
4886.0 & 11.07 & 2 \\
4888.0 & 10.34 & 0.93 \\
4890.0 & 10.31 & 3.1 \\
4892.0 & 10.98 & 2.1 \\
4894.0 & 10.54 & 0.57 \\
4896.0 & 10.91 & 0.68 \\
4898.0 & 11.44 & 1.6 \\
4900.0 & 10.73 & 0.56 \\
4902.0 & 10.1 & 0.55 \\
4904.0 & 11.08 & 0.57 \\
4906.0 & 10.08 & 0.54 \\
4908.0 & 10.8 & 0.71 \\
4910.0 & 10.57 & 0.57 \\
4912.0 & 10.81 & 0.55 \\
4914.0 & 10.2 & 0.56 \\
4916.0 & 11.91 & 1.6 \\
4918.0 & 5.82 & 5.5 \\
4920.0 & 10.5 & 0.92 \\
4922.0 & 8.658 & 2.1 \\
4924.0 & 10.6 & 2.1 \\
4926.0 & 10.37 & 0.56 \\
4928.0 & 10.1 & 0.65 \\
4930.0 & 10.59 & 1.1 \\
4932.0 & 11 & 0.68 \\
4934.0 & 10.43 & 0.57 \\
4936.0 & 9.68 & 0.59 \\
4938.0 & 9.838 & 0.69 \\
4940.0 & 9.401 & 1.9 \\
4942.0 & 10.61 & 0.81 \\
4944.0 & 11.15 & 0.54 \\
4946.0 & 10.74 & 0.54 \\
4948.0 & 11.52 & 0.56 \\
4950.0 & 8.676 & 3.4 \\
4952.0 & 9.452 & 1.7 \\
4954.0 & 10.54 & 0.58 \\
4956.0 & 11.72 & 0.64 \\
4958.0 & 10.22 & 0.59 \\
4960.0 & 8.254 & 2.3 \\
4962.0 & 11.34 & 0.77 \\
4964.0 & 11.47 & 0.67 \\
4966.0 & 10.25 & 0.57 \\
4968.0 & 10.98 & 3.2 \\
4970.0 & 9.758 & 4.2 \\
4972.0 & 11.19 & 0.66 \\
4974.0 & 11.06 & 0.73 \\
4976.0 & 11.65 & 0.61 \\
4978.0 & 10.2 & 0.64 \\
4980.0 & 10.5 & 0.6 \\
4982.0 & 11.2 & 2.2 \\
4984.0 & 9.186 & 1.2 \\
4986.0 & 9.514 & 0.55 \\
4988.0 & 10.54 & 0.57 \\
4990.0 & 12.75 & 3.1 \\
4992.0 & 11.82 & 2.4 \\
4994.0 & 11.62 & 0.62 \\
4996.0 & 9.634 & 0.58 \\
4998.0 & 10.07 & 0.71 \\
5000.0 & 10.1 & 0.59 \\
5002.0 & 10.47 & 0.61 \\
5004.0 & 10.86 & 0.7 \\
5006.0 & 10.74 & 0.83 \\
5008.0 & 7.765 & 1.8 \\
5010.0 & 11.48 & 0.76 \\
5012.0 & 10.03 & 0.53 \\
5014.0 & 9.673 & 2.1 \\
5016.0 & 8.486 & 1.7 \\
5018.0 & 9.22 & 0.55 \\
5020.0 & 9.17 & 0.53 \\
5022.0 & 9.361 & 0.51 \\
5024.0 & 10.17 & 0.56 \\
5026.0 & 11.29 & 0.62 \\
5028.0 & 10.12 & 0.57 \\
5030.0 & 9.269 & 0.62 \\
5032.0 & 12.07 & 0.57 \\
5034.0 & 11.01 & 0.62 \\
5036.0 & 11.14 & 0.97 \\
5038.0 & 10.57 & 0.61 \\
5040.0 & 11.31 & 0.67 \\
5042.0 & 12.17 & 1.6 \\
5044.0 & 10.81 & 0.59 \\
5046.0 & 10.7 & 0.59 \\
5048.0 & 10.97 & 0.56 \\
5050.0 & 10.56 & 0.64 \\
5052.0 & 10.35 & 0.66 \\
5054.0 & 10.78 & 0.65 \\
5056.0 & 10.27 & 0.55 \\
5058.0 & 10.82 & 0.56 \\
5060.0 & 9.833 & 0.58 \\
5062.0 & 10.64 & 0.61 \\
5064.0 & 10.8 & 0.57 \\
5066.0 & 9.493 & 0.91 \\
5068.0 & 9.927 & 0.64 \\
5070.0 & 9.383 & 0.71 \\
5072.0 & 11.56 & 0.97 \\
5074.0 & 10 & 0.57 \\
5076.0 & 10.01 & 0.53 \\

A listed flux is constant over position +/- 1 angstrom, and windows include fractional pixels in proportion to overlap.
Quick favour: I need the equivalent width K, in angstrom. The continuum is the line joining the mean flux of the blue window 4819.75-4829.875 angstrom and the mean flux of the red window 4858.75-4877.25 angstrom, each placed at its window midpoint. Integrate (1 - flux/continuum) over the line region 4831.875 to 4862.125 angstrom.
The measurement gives 2.6 angstrom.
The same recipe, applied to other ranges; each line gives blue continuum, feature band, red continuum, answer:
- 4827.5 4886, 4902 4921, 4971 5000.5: -0.3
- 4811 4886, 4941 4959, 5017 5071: -0.4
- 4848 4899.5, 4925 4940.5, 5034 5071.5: -0.8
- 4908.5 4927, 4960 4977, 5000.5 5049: -1.1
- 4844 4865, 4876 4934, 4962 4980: -3.2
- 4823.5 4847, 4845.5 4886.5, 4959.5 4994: 8.1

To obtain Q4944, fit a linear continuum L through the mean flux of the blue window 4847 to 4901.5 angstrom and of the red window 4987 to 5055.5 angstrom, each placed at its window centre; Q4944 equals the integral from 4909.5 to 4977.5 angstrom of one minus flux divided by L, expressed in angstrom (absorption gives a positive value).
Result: -3.0 angstrom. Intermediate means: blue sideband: 9.34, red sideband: 10.5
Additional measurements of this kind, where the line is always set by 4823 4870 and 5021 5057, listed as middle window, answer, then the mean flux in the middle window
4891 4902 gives -0.8 angstrom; 10.8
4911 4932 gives 0.4 angstrom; 10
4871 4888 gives 1.3 angstrom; 9.29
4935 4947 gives 0.1 angstrom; 10.2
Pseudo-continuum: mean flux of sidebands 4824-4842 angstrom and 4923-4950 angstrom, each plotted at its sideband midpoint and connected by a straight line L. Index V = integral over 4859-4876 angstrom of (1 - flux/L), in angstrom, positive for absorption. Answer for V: 3.9 angstrom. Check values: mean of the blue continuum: 11.3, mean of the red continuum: 10.4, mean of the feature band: 8.47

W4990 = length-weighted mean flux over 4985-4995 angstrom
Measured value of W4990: 11.2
